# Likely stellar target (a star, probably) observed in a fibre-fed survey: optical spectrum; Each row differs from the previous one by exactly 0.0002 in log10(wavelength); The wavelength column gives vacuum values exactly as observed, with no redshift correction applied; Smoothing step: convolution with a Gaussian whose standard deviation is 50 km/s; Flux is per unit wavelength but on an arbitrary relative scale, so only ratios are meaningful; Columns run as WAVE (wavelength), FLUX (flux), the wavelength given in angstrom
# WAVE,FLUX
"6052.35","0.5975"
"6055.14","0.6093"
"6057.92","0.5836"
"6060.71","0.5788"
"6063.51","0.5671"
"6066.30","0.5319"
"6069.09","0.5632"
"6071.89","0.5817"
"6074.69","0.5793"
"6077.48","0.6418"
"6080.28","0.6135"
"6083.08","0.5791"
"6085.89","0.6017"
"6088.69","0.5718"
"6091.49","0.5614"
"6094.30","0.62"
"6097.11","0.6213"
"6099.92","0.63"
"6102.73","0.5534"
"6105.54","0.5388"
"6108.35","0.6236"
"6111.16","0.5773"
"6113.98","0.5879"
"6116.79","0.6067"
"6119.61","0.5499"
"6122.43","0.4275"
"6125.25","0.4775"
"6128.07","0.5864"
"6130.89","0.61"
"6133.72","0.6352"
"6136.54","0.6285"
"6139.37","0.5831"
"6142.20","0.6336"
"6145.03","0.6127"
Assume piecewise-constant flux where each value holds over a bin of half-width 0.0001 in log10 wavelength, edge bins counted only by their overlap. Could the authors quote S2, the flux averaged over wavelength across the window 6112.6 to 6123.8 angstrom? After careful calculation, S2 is 0.543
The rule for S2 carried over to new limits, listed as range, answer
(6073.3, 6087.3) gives 0.603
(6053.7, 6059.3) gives 0.597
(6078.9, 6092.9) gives 0.585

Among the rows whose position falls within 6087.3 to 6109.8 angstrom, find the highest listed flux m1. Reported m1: 0.63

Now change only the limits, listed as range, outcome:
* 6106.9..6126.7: 0.6236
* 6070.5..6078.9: 0.6418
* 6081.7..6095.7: 0.62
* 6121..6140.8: 0.6352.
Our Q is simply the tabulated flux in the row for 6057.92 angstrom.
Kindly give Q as 0.5836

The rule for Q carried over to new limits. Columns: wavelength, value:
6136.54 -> 0.6285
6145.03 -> 0.6127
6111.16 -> 0.5773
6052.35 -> 0.5975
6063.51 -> 0.5671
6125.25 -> 0.4775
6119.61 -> 0.5499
